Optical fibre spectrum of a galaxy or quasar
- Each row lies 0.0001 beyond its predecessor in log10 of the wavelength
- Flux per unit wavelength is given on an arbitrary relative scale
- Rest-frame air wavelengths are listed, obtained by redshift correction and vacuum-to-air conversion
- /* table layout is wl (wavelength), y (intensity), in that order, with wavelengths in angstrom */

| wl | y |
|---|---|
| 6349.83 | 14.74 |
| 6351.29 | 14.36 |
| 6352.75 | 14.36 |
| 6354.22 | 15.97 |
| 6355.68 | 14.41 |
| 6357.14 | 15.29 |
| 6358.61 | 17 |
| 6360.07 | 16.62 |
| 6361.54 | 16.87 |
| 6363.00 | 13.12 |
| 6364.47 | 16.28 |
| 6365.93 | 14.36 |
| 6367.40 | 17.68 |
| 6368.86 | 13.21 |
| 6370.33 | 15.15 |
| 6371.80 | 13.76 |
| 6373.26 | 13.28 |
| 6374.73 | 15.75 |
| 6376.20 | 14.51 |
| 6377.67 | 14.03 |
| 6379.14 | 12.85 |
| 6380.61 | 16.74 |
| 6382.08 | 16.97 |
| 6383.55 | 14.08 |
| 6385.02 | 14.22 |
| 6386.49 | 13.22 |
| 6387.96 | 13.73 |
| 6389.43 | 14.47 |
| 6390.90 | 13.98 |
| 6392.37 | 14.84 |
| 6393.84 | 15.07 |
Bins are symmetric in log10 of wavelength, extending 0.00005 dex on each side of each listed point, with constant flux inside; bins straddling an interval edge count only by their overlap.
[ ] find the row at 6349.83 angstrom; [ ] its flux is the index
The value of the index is 14.74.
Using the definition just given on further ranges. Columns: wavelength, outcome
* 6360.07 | 16.62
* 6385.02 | 14.22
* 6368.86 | 13.21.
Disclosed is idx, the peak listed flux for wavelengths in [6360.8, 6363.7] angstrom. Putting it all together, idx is 16.87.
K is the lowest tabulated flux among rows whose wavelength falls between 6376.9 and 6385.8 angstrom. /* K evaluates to 12.85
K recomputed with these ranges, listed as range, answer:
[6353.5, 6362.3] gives 14.41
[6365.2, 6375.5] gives 13.21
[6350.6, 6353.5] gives 14.36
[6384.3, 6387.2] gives 13.22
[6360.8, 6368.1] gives 13.12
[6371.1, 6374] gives 13.28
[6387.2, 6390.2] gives 13.73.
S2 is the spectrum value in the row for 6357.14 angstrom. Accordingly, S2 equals 15.29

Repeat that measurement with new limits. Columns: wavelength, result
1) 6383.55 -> 14.08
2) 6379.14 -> 12.85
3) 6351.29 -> 14.36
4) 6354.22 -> 15.97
